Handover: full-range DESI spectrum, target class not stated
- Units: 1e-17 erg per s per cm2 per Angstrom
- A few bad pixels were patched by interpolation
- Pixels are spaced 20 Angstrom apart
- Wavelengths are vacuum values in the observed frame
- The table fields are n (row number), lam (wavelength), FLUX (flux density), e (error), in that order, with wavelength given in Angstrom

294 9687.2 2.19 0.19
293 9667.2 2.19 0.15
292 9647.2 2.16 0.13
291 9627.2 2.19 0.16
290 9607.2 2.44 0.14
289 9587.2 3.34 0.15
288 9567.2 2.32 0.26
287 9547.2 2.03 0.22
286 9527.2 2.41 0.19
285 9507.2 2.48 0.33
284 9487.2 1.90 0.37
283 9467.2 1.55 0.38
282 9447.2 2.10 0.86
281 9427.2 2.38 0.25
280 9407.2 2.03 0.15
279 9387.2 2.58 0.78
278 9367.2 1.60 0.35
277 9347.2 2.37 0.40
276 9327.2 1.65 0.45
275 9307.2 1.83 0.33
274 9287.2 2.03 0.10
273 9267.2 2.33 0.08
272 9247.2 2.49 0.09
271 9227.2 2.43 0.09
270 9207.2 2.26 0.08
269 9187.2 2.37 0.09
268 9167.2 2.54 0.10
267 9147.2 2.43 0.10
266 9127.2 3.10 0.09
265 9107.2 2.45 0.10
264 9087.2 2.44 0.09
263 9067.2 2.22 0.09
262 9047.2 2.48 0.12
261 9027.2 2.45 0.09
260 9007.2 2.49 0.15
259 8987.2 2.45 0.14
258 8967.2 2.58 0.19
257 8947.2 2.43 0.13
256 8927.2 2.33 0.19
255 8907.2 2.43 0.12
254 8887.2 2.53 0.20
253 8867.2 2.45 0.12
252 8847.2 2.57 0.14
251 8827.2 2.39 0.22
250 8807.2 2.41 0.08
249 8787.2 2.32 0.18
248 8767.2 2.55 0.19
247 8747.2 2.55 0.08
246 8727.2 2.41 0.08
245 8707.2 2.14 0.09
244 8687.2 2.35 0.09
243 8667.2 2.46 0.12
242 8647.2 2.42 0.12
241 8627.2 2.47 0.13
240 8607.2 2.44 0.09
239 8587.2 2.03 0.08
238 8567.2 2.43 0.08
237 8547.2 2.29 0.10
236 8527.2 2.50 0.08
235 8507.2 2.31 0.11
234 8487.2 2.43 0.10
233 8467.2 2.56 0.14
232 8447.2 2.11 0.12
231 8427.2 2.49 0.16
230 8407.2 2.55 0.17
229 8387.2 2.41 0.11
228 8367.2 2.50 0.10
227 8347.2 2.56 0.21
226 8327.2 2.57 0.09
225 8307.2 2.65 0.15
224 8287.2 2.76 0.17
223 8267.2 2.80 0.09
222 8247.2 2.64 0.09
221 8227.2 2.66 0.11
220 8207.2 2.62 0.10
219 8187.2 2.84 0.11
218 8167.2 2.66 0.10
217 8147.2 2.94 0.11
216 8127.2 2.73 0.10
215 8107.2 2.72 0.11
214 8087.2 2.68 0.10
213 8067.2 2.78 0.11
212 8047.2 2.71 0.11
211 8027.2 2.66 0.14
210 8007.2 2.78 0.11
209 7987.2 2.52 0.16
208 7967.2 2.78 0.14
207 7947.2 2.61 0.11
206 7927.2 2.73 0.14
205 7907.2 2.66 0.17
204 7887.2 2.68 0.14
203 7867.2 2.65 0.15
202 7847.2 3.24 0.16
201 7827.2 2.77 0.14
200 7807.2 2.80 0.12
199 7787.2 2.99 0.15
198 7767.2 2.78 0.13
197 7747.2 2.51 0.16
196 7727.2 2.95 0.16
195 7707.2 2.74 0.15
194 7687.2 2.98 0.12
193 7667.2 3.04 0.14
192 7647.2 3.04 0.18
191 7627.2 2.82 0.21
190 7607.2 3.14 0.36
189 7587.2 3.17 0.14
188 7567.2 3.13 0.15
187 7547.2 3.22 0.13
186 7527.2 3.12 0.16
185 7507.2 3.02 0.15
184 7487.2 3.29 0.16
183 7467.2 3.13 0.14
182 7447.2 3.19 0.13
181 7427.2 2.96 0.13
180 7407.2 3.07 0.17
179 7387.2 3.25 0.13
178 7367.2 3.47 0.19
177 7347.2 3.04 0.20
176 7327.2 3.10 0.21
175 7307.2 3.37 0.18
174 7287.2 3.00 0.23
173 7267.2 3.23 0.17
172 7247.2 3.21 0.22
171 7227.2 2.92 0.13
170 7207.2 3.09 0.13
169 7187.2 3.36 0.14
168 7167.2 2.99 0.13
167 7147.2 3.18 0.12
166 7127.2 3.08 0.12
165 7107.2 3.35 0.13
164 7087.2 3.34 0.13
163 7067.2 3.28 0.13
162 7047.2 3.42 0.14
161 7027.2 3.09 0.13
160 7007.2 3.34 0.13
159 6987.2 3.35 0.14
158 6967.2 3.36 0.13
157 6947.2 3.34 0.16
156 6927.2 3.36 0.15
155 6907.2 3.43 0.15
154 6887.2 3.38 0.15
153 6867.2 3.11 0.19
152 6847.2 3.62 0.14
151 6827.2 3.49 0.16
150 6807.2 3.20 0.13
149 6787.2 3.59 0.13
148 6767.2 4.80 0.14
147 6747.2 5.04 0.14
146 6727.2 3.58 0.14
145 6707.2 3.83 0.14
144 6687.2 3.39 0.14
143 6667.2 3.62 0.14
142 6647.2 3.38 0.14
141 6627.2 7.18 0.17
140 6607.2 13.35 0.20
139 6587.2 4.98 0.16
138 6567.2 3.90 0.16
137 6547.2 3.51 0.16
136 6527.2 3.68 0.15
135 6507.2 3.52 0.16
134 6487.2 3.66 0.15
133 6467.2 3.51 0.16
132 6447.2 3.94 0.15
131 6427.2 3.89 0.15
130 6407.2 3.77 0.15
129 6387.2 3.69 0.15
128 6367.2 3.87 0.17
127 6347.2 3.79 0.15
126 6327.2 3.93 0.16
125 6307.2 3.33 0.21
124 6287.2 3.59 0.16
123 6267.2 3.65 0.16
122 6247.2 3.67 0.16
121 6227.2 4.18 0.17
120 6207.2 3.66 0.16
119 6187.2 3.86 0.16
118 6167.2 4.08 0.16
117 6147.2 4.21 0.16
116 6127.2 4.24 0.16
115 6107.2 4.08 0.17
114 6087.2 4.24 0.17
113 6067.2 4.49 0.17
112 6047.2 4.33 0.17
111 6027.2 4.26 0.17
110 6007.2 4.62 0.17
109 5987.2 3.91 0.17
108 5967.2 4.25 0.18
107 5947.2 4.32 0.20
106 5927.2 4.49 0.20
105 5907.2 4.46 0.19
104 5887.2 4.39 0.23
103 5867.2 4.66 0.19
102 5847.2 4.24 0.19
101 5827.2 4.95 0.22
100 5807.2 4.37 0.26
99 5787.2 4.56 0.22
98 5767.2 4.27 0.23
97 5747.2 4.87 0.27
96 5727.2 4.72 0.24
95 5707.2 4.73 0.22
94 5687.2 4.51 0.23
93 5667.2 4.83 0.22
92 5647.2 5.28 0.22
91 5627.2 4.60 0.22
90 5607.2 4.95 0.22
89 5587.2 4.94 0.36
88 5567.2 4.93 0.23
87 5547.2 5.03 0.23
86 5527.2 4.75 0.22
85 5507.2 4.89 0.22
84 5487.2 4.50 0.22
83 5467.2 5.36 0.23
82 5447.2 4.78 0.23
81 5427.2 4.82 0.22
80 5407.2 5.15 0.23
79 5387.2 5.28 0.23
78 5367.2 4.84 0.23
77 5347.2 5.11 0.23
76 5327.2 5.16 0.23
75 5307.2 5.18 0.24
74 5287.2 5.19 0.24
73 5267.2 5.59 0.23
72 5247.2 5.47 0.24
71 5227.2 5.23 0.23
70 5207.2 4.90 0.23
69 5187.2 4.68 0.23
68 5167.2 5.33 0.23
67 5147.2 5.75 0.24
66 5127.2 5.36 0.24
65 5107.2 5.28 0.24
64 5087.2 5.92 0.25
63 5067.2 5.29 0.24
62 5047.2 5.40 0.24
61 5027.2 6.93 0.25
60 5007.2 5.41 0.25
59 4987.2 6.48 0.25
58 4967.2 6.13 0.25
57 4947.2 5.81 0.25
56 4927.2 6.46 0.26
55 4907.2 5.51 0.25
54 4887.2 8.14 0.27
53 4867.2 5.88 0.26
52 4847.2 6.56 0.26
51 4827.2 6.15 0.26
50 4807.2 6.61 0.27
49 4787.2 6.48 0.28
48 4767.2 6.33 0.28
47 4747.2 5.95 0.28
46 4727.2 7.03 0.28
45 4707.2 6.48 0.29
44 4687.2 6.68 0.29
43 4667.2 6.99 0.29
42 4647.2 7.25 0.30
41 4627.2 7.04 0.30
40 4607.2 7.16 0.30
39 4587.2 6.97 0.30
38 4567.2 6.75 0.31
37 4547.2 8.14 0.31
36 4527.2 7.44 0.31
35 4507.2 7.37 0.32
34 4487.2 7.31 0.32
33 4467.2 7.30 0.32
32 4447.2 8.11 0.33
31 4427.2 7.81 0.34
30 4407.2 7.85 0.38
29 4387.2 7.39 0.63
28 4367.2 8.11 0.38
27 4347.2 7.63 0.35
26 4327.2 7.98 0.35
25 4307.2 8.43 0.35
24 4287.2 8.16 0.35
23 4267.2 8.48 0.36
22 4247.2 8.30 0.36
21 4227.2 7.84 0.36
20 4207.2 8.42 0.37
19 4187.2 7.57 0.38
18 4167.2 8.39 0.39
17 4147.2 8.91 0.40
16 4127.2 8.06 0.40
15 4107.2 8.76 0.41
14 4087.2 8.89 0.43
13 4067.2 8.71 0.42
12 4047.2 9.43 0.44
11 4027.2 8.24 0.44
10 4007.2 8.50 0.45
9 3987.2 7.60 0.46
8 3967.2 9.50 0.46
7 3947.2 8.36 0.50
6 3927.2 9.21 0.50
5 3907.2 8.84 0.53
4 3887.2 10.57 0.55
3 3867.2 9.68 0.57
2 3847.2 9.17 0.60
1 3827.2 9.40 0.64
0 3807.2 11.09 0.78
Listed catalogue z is 0.005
